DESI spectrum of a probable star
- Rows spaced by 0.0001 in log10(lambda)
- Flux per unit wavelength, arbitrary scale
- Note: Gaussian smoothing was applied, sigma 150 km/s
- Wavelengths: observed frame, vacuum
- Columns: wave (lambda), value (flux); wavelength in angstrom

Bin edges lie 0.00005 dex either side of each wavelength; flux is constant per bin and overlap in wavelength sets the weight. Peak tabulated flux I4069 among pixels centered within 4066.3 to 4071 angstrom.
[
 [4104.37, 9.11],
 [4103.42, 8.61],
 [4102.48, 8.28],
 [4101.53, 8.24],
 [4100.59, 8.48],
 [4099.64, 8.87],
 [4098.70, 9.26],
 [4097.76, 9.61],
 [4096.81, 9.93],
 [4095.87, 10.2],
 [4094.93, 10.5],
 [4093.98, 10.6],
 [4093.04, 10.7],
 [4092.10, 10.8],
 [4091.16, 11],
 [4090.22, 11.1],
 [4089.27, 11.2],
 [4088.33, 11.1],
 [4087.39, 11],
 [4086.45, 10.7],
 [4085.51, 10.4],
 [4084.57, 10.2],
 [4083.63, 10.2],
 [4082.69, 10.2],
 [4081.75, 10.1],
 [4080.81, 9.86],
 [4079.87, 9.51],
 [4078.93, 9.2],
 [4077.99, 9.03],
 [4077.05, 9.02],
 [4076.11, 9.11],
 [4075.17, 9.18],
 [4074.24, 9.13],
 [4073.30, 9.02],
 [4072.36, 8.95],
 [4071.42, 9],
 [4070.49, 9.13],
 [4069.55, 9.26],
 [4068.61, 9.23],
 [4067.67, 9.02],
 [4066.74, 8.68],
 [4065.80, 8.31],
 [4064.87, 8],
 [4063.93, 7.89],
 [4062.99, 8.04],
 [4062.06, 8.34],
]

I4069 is 9.26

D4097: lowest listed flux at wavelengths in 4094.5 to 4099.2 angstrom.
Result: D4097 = 9.26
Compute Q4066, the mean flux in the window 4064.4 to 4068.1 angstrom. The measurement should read 8.51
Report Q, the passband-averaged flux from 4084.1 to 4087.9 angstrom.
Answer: 10.6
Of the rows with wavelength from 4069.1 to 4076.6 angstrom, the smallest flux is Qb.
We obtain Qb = 8.95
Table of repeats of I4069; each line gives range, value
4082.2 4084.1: 10.2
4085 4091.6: 11.2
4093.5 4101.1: 10.6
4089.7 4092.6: 11.1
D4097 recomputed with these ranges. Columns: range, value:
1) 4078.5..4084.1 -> 9.2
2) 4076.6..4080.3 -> 9.02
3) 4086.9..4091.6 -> 11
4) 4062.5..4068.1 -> 7.89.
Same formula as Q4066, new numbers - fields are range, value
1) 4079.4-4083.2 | 9.92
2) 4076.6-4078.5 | 9.02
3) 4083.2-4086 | 10.3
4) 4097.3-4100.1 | 9.27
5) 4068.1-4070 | 9.21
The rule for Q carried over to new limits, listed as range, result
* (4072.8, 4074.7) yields 9.05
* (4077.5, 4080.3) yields 9.23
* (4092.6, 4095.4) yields 10.6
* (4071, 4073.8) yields 8.97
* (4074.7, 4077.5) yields 9.12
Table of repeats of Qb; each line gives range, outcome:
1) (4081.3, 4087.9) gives 10.1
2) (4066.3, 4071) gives 8.68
